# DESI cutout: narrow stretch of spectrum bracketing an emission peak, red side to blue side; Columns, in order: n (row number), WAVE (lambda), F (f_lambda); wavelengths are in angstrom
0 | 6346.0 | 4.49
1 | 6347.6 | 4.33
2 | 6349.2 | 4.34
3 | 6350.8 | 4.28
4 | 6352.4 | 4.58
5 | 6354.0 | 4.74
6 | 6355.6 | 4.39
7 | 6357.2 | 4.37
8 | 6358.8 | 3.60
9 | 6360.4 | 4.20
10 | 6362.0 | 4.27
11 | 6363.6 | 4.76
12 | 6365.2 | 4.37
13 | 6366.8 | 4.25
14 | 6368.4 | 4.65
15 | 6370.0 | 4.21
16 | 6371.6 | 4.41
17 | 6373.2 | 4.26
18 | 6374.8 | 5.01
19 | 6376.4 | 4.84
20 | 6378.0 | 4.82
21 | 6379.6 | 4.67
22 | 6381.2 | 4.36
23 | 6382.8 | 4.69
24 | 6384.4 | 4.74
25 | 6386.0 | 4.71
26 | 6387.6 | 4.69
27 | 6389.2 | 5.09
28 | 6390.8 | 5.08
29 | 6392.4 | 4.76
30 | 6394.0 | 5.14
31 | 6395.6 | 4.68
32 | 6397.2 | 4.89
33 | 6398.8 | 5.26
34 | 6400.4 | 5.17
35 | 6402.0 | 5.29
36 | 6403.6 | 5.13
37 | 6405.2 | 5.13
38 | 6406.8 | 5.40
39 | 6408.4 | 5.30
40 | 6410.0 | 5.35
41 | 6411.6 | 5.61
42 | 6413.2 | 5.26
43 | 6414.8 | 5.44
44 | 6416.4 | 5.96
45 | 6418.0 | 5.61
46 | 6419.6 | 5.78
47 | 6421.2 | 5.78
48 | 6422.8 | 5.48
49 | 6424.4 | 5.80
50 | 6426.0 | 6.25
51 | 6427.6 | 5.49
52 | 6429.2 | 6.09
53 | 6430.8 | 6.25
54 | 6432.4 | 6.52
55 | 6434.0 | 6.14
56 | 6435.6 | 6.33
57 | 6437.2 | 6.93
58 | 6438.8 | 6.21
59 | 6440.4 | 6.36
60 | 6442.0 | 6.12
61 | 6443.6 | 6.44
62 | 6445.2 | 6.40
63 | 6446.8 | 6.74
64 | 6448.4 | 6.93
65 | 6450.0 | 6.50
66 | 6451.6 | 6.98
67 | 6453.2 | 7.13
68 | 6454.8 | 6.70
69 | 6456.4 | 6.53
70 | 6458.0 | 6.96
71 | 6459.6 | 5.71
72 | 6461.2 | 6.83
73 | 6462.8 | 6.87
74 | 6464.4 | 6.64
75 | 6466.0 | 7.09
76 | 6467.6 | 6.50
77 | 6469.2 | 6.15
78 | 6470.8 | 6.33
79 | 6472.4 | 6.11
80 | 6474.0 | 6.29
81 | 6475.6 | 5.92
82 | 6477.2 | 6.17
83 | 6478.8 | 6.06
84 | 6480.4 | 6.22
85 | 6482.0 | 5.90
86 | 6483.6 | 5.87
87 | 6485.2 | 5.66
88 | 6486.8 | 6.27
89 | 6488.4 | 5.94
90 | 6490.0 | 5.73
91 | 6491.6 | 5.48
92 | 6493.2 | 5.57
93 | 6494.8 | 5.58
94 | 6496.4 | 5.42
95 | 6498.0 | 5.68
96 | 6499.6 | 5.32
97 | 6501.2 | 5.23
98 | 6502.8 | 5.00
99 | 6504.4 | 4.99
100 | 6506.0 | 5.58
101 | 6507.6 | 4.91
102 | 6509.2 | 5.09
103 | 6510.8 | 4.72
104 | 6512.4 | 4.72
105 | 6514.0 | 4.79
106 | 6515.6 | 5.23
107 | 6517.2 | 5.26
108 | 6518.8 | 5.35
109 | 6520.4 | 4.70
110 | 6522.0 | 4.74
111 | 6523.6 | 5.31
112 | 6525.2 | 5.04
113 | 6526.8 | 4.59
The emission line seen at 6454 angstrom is Mg II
